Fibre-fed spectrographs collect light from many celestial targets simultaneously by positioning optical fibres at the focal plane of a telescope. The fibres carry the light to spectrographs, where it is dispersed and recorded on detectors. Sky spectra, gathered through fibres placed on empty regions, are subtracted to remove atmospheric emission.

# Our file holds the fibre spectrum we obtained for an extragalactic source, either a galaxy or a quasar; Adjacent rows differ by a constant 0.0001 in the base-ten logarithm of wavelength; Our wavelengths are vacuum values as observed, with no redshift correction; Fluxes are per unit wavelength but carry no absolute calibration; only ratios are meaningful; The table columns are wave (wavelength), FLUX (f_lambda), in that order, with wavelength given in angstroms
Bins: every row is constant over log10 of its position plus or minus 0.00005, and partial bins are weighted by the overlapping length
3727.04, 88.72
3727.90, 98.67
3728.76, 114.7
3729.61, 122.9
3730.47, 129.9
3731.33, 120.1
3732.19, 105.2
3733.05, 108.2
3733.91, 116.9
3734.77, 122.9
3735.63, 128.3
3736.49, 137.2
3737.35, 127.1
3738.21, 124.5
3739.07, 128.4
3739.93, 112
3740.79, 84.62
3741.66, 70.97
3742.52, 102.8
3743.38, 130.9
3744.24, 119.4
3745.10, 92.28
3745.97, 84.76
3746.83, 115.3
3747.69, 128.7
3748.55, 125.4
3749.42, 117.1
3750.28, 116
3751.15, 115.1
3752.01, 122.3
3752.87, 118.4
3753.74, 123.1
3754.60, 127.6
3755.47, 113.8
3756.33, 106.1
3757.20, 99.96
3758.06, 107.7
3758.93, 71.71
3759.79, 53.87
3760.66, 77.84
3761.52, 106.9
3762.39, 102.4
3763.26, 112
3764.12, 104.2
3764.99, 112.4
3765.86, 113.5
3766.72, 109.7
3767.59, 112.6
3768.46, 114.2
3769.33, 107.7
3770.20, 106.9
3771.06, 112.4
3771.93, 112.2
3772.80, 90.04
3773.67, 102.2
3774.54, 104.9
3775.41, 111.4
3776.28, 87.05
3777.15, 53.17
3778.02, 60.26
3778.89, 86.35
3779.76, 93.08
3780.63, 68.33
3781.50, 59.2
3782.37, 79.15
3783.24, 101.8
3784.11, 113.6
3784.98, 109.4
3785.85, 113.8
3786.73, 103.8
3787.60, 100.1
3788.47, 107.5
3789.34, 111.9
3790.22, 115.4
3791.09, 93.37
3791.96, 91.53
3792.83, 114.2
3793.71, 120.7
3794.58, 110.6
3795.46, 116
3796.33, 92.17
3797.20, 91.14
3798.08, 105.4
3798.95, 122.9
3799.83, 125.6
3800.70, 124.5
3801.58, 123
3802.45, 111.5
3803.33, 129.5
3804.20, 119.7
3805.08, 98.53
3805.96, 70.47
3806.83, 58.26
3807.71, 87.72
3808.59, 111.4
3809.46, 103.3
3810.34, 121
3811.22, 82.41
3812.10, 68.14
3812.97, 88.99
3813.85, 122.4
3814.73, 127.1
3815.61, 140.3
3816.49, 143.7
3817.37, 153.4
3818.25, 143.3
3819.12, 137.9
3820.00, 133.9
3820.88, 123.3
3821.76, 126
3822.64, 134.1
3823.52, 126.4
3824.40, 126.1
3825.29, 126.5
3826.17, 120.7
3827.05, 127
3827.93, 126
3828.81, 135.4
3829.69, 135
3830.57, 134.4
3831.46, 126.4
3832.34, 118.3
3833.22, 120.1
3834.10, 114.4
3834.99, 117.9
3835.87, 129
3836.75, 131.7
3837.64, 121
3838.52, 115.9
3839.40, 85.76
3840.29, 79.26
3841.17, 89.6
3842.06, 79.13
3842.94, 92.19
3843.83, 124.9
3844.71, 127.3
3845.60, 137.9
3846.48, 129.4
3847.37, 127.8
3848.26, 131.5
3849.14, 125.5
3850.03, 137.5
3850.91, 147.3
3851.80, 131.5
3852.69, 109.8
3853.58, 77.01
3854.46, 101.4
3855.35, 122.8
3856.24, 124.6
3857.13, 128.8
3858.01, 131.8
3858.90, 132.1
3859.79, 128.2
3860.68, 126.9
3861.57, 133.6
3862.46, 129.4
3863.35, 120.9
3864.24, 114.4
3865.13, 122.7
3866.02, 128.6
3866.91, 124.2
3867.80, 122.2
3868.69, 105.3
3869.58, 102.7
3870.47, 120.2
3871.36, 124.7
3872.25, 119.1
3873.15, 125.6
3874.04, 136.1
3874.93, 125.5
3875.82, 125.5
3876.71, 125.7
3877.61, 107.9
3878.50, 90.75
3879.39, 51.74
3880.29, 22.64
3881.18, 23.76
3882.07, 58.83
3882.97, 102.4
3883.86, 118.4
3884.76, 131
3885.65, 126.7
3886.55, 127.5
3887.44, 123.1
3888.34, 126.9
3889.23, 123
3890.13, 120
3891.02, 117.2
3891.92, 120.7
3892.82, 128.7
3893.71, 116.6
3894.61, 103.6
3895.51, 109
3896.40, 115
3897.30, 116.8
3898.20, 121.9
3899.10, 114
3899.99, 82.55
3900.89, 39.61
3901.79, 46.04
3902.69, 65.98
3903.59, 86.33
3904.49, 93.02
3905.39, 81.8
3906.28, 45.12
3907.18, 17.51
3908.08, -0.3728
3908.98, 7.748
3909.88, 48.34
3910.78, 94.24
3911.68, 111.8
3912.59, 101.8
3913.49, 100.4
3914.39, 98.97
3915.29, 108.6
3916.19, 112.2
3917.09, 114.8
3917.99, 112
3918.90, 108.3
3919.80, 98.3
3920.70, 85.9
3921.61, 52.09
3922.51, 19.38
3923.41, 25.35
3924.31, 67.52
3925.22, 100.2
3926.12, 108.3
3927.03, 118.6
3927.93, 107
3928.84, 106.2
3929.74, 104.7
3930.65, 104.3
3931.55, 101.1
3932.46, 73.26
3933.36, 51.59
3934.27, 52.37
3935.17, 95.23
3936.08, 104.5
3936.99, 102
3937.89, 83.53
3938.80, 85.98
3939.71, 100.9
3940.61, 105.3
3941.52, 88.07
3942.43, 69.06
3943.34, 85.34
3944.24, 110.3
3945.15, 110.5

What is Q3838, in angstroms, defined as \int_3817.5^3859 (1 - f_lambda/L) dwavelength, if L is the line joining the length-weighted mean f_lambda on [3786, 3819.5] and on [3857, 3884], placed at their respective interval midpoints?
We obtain -4.4 angstroms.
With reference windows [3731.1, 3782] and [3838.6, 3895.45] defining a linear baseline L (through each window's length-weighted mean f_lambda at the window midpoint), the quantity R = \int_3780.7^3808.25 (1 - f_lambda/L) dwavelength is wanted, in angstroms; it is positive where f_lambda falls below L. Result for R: 1.2 angstroms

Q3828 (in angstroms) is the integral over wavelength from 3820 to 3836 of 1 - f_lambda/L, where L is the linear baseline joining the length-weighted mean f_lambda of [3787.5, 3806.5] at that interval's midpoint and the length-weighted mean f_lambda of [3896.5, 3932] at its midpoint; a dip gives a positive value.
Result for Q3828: -3.8 angstroms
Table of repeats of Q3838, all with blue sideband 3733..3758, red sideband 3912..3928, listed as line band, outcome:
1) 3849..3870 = -4.87 angstroms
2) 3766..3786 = 2.60 angstroms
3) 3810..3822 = -1.99 angstroms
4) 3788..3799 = 0.14 angstroms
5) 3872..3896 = -3.00 angstroms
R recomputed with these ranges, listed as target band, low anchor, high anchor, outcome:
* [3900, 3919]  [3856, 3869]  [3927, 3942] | 5.1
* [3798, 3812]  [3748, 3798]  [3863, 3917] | -0.5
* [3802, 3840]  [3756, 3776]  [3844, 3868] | -0.5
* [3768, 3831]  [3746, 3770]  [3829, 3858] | 2.4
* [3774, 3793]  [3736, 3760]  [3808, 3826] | 3.6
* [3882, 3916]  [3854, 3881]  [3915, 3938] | 2.6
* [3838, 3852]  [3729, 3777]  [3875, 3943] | -2.6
